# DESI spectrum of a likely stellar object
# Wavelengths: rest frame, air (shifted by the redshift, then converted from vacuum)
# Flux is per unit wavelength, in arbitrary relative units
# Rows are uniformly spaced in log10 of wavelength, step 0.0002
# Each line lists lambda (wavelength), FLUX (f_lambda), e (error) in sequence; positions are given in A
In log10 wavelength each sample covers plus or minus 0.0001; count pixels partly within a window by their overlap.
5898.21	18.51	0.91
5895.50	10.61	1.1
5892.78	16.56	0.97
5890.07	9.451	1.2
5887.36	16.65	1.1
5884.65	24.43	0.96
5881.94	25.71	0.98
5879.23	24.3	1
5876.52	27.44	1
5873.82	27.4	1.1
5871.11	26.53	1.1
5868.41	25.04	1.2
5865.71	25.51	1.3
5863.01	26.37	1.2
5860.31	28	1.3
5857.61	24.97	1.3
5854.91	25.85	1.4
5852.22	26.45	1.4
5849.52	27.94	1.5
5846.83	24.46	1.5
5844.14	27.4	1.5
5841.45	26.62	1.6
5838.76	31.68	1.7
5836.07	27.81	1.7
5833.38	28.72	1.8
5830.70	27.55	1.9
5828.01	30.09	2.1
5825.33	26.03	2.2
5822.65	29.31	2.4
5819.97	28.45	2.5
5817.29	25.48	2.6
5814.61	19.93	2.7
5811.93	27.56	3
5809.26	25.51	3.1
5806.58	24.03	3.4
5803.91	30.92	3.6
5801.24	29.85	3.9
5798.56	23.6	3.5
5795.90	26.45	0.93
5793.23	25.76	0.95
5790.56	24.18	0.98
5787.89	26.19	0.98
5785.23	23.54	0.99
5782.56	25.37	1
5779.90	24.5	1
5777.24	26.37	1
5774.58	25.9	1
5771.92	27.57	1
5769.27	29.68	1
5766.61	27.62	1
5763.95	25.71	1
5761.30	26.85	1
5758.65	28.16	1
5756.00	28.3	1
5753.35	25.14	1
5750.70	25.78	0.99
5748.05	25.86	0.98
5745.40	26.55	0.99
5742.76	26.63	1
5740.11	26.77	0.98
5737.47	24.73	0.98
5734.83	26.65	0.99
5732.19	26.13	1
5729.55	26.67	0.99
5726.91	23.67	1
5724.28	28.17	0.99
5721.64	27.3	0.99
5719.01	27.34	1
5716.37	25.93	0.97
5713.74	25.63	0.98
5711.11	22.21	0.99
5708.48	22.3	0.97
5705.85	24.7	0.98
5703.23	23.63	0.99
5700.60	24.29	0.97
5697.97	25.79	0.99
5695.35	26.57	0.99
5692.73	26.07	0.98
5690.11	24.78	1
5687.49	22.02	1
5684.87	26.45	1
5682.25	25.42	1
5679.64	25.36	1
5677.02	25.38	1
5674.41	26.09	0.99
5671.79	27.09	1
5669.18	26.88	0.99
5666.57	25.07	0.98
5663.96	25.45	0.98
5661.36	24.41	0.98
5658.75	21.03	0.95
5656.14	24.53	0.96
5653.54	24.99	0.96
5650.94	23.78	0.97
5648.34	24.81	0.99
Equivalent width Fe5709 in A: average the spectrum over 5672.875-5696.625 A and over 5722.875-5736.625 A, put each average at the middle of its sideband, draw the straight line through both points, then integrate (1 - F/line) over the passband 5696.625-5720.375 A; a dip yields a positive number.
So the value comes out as 1.06 A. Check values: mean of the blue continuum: 25.4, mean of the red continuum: 26.2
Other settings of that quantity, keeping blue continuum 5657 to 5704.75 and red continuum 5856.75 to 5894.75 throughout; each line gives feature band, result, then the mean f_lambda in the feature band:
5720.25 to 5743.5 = -1.6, 26.3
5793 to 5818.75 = -2.2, 25.9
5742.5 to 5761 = -1.7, 26.6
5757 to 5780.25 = -2.7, 27.1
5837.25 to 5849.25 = -2.1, 27.6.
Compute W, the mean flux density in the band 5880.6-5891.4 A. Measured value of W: 19.1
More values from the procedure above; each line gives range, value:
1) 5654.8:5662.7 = 23.4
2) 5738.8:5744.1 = 26.7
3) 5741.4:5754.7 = 26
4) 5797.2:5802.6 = 26.8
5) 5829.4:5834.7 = 28.2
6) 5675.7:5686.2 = 25.6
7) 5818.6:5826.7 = 27.9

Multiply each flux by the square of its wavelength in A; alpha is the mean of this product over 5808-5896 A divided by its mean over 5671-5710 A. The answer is 1.1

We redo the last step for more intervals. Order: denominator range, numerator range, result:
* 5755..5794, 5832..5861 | 1.06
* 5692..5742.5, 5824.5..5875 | 1.11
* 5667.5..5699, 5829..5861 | 1.13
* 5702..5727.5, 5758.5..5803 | 1.07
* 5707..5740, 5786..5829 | 1.06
